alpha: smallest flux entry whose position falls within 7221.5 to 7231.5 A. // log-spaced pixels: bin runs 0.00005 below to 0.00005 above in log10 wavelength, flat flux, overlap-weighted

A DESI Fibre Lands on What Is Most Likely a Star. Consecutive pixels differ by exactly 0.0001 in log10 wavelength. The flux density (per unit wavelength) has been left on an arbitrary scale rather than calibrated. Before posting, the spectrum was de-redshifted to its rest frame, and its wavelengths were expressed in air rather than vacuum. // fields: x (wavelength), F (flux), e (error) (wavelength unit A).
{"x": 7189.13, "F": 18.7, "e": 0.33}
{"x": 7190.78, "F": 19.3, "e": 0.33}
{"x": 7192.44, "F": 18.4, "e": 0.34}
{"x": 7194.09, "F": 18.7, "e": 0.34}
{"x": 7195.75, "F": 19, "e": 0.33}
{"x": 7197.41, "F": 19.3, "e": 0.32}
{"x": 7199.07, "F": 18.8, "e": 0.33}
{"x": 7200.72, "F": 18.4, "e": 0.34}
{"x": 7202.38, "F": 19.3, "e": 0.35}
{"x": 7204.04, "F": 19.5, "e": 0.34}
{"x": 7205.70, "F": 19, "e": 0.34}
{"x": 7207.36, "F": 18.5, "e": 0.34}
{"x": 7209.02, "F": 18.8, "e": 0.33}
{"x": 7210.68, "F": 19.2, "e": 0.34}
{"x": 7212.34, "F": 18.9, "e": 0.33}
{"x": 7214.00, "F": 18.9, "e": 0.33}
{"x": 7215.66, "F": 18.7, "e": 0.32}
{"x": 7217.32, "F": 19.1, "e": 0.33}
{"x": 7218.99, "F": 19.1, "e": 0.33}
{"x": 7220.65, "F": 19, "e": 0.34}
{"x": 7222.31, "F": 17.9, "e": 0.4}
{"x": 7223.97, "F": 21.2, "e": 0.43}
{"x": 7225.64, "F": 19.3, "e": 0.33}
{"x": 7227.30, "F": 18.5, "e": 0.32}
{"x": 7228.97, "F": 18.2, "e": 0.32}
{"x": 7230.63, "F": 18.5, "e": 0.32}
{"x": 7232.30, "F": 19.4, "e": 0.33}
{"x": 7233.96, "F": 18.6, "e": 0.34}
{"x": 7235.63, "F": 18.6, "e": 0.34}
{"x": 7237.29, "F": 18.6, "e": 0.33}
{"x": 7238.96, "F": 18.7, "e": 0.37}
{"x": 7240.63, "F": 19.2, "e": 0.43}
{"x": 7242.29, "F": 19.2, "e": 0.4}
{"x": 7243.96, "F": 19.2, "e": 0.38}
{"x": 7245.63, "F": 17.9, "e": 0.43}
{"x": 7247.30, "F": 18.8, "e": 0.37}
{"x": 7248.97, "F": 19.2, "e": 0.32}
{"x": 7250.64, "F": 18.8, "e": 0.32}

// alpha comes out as 17.9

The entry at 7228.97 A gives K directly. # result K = 18.2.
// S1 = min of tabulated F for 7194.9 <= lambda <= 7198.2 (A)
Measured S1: 19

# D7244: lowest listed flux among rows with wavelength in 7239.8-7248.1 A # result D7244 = 17.9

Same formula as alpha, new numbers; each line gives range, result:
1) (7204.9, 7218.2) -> 18.5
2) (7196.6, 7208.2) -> 18.4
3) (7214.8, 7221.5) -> 18.7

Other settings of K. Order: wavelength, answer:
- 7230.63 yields 18.5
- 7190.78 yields 19.3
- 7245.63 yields 17.9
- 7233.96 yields 18.6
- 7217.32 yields 19.1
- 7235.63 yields 18.6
